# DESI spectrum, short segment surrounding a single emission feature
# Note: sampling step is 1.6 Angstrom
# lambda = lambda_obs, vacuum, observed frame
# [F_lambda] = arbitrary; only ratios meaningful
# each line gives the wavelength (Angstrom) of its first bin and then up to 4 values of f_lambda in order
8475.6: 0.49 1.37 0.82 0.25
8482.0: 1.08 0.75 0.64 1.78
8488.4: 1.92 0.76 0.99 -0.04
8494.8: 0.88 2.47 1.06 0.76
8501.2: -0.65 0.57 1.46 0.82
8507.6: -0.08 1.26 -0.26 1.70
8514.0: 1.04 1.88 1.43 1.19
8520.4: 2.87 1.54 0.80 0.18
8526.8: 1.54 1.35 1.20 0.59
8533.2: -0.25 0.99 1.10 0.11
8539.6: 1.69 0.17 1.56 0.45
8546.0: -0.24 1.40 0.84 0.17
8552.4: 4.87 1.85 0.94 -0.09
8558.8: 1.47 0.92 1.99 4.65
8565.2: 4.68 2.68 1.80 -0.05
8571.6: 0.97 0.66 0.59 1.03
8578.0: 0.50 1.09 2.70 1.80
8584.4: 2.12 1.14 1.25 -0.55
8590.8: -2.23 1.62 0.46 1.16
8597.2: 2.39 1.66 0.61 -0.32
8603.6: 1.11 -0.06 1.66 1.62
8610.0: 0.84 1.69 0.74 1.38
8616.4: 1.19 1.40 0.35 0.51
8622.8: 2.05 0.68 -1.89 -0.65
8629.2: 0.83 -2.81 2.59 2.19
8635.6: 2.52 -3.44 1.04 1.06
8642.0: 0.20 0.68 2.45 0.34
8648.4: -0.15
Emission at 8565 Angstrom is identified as H-gamma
